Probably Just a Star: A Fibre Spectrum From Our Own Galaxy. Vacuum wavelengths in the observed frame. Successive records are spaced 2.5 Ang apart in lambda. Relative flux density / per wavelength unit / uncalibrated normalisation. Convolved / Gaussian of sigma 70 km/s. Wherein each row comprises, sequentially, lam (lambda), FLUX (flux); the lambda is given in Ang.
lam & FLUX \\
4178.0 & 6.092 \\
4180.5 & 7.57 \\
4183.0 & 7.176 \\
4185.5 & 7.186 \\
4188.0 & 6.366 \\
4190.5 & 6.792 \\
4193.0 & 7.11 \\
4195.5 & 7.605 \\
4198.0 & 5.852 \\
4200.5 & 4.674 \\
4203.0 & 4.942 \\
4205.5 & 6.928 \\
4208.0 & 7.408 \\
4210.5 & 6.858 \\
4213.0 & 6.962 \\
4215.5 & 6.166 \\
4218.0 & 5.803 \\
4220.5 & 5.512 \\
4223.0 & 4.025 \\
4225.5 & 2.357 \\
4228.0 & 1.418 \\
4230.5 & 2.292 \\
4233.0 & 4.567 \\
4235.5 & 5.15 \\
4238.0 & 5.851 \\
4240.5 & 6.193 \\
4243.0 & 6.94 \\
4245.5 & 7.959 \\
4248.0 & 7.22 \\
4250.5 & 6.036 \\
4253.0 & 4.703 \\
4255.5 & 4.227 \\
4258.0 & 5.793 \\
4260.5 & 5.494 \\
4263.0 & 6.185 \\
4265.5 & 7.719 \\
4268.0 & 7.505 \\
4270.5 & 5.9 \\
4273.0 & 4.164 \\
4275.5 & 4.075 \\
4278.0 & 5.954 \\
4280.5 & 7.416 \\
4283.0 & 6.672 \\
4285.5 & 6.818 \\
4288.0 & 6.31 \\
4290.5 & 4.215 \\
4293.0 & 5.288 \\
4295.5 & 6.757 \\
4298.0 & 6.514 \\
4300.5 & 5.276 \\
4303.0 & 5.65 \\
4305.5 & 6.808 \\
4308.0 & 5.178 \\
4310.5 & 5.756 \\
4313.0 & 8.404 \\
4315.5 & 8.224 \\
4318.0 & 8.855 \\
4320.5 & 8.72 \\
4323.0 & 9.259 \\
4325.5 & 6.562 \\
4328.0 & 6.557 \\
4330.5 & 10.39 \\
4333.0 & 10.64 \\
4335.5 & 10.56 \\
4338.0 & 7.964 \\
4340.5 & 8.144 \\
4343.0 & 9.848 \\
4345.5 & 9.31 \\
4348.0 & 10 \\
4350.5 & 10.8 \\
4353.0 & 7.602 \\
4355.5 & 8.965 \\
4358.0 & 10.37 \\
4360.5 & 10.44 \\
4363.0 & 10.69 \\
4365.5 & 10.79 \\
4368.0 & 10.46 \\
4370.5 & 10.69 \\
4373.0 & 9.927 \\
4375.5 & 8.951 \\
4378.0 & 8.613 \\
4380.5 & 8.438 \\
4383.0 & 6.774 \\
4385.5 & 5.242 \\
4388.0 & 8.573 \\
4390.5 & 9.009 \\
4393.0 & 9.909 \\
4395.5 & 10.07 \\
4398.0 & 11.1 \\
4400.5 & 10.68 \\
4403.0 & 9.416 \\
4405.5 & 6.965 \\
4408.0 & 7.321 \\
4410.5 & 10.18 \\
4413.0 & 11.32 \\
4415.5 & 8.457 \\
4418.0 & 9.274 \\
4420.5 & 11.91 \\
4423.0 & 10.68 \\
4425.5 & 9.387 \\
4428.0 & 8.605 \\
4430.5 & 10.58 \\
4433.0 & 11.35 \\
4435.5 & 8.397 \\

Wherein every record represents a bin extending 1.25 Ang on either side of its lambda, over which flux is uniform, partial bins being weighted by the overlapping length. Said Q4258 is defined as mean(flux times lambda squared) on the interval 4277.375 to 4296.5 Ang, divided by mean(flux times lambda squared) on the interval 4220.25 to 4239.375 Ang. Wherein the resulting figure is 1.7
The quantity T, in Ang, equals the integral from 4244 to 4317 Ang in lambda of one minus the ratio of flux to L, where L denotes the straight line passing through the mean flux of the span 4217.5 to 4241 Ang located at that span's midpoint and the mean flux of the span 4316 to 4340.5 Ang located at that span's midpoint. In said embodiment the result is 3.3 Ang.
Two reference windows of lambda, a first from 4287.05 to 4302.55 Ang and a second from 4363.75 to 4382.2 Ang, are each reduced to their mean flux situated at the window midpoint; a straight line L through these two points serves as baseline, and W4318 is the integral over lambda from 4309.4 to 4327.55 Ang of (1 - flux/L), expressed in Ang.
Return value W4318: -2.7 Ang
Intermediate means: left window 5.71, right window 9.65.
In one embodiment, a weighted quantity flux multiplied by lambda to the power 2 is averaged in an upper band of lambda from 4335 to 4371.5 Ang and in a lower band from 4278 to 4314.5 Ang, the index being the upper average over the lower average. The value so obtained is 1.6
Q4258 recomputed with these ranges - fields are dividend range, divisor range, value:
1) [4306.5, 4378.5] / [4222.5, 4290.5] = 1.71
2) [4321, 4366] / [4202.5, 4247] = 1.82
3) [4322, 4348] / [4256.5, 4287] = 1.51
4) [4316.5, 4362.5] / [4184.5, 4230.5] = 1.73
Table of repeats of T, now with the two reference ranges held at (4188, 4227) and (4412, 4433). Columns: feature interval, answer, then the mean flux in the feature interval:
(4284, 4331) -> 6.1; 6.87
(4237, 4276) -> 4.6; 6.04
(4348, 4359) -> -0.9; 9.48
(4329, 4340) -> -1.7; 9.69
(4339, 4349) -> -0.8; 9.27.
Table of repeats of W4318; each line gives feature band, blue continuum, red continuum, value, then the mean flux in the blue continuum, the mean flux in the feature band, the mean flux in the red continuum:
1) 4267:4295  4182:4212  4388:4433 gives 7.0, 6.57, 5.86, 9.71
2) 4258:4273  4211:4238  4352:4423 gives -1.4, 4.56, 6.3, 9.39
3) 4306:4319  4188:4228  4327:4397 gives 1.5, 5.81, 7.23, 9.29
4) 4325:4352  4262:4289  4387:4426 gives -4.5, 6.25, 9.22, 9.65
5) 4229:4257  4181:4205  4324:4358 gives 7.0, 6.46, 5.52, 9.08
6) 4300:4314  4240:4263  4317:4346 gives 3.2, 6.07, 6.19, 8.89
